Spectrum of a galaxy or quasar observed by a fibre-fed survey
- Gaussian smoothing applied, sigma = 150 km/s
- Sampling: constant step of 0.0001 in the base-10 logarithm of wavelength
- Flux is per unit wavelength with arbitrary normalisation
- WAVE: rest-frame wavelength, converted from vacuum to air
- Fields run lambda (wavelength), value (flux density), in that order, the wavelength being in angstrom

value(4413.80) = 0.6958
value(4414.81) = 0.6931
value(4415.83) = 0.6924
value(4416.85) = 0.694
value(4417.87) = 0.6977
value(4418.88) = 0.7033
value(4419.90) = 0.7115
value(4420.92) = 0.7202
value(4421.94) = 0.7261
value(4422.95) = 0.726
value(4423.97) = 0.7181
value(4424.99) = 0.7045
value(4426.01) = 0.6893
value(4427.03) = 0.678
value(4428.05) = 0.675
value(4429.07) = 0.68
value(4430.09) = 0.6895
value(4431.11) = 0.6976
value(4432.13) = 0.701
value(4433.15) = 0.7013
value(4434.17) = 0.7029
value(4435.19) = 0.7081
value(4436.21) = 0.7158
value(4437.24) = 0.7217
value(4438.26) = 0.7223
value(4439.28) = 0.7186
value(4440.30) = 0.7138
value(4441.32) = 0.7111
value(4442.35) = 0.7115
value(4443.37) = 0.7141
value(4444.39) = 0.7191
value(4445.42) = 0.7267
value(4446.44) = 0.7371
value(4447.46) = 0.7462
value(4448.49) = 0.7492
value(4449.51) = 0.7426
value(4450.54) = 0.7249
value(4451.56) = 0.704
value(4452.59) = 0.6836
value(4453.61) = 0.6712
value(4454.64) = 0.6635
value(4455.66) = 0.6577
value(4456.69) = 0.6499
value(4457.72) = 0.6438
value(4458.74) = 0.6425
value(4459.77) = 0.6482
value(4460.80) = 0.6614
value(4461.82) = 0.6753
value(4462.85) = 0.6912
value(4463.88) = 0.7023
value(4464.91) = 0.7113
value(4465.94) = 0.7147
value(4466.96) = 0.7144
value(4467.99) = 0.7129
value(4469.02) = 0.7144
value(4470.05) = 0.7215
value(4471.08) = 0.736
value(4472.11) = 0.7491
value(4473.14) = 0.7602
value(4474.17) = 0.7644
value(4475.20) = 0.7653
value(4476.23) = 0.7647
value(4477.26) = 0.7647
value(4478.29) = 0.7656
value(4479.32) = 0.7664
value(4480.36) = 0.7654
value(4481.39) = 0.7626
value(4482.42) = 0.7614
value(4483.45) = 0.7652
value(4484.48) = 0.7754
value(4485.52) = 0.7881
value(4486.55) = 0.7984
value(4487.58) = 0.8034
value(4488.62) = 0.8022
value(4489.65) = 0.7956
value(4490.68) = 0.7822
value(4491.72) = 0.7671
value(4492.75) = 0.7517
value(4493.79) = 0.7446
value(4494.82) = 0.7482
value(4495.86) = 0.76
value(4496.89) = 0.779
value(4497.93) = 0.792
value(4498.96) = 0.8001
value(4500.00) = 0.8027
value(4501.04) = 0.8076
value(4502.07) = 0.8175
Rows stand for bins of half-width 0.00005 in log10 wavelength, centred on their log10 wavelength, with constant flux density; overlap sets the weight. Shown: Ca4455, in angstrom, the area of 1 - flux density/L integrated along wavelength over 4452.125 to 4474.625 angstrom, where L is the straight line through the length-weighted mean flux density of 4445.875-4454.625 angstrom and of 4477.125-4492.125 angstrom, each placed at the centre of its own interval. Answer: 1.39 angstrom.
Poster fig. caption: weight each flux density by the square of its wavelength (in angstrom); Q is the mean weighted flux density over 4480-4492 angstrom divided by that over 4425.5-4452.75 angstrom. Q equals 1.12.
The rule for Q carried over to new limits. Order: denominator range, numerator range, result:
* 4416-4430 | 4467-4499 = 1.12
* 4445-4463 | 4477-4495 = 1.14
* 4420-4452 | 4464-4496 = 1.08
